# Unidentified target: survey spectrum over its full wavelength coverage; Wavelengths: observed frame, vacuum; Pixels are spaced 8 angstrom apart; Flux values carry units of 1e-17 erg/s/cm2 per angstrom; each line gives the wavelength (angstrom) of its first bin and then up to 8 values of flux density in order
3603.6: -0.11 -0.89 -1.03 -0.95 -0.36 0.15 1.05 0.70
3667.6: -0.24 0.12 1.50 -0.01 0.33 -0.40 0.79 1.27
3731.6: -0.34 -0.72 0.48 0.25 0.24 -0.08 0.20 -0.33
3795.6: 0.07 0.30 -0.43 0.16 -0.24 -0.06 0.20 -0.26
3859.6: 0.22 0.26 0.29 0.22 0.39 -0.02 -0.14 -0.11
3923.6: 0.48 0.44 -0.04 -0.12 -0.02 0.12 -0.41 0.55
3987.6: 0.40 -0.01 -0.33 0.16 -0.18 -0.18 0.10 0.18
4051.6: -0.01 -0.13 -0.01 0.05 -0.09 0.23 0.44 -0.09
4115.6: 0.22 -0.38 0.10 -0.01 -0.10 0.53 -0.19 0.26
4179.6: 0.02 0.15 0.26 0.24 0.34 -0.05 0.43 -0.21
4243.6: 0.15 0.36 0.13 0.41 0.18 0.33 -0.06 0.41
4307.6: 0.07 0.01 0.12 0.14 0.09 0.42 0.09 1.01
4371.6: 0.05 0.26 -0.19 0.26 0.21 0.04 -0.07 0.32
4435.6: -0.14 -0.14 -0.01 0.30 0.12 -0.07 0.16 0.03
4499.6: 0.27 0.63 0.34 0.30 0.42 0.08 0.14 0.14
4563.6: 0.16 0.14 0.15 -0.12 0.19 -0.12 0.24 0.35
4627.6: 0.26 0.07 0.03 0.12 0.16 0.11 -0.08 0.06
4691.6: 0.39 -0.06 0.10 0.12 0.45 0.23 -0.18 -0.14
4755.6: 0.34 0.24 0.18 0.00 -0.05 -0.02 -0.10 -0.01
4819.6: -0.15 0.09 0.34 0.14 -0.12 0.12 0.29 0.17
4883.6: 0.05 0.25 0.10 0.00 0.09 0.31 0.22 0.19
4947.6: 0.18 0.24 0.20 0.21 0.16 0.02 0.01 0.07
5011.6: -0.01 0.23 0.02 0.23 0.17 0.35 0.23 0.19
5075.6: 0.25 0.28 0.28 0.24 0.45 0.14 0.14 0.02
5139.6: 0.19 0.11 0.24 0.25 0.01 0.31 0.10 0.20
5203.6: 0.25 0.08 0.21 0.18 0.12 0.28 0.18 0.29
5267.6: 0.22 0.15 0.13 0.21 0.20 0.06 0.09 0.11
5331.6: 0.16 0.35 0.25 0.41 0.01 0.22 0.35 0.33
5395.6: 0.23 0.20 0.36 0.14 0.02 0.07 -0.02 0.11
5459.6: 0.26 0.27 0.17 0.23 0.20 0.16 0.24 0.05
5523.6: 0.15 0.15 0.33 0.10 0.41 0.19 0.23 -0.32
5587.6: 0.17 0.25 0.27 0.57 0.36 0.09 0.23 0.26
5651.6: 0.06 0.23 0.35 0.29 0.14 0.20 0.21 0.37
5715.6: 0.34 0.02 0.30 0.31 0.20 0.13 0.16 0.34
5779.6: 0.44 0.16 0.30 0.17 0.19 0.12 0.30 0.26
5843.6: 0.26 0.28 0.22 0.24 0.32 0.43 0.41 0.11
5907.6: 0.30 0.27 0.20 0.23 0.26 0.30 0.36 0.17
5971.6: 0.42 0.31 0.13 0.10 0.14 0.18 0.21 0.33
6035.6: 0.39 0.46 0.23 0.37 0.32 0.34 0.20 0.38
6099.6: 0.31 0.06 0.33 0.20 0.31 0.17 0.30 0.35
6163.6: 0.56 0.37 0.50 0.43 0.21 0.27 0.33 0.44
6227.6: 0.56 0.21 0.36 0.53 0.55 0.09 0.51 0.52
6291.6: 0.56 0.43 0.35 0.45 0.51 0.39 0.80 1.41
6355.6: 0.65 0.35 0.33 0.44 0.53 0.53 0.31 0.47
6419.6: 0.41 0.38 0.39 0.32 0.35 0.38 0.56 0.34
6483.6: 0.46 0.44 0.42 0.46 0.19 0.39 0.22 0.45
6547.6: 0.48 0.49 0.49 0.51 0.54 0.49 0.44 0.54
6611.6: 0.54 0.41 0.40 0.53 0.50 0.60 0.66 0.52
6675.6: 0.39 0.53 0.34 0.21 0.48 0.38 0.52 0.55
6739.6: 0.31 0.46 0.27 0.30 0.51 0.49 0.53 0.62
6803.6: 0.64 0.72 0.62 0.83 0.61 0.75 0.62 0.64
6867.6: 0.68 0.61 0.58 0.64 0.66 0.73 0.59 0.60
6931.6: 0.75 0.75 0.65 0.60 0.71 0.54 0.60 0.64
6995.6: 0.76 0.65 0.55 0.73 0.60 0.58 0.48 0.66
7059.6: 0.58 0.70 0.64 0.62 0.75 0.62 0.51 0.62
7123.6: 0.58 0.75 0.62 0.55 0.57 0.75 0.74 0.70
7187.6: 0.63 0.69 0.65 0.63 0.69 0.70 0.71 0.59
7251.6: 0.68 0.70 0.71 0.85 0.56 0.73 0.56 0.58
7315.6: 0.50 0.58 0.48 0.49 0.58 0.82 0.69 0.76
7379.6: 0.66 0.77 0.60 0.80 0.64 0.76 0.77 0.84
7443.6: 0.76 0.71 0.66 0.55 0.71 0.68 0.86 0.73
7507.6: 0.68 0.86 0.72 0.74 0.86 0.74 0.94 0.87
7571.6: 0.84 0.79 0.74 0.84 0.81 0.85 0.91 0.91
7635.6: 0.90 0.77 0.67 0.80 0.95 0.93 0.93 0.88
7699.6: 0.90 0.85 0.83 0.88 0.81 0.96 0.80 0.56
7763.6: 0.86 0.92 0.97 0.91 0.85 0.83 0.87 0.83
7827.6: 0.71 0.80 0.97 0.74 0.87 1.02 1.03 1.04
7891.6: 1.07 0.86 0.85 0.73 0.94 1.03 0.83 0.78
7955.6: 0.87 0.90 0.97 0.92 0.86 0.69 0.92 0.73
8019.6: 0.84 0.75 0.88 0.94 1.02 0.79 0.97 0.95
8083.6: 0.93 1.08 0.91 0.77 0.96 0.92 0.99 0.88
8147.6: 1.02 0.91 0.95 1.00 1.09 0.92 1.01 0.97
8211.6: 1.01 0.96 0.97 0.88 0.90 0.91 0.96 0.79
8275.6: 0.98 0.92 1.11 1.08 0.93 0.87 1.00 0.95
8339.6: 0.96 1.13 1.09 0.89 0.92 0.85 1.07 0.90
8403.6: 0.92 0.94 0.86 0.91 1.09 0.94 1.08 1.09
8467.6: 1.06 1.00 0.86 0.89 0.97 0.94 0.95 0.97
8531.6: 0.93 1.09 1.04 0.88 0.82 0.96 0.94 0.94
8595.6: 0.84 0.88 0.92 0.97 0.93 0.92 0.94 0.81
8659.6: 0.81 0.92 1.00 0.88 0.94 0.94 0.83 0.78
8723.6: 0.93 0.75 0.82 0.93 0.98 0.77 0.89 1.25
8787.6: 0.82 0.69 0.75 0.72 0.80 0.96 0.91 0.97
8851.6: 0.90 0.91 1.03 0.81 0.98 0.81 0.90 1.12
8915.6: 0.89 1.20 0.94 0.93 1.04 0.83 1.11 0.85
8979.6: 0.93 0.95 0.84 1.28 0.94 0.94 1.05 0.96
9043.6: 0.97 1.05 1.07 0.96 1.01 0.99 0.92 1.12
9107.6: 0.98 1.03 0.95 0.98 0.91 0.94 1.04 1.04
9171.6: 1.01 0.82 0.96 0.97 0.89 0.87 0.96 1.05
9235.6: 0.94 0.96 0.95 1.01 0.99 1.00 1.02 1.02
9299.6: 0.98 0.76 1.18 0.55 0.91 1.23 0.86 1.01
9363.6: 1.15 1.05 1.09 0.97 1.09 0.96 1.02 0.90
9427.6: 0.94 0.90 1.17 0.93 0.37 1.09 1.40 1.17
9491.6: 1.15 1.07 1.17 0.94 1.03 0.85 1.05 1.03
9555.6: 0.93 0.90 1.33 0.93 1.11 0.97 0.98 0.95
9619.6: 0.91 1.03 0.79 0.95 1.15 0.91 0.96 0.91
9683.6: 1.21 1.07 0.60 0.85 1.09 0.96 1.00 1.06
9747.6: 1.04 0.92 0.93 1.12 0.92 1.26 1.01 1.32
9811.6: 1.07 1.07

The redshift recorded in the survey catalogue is 0.70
